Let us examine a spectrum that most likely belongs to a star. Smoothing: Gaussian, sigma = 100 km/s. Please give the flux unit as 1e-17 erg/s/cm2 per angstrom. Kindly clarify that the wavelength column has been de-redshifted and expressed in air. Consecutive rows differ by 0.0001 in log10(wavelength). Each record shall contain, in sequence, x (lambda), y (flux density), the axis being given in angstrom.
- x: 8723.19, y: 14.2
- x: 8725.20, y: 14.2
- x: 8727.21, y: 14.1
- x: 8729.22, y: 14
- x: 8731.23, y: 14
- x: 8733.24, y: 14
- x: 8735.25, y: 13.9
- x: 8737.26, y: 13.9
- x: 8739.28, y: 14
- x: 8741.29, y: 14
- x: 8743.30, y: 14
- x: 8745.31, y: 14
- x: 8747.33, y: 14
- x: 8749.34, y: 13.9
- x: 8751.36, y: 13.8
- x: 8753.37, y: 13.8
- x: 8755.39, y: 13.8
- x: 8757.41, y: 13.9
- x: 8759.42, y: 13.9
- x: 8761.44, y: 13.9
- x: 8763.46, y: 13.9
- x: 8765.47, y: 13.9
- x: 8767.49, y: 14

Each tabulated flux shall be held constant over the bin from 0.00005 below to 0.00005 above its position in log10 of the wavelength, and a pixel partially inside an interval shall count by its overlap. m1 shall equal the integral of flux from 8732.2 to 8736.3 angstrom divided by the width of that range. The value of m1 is 14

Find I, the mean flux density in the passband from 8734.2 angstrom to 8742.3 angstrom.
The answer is 14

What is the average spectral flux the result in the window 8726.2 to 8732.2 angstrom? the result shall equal 14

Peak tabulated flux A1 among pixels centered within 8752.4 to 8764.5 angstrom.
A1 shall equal 13.9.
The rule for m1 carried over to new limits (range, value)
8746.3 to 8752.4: 13.9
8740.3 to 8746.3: 14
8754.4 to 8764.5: 13.9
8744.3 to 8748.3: 14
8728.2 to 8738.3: 14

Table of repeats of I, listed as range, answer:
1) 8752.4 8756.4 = 13.8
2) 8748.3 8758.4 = 13.8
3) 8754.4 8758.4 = 13.8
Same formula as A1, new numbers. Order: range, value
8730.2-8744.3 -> 14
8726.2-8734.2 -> 14.1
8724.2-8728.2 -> 14.2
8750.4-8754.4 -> 13.8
